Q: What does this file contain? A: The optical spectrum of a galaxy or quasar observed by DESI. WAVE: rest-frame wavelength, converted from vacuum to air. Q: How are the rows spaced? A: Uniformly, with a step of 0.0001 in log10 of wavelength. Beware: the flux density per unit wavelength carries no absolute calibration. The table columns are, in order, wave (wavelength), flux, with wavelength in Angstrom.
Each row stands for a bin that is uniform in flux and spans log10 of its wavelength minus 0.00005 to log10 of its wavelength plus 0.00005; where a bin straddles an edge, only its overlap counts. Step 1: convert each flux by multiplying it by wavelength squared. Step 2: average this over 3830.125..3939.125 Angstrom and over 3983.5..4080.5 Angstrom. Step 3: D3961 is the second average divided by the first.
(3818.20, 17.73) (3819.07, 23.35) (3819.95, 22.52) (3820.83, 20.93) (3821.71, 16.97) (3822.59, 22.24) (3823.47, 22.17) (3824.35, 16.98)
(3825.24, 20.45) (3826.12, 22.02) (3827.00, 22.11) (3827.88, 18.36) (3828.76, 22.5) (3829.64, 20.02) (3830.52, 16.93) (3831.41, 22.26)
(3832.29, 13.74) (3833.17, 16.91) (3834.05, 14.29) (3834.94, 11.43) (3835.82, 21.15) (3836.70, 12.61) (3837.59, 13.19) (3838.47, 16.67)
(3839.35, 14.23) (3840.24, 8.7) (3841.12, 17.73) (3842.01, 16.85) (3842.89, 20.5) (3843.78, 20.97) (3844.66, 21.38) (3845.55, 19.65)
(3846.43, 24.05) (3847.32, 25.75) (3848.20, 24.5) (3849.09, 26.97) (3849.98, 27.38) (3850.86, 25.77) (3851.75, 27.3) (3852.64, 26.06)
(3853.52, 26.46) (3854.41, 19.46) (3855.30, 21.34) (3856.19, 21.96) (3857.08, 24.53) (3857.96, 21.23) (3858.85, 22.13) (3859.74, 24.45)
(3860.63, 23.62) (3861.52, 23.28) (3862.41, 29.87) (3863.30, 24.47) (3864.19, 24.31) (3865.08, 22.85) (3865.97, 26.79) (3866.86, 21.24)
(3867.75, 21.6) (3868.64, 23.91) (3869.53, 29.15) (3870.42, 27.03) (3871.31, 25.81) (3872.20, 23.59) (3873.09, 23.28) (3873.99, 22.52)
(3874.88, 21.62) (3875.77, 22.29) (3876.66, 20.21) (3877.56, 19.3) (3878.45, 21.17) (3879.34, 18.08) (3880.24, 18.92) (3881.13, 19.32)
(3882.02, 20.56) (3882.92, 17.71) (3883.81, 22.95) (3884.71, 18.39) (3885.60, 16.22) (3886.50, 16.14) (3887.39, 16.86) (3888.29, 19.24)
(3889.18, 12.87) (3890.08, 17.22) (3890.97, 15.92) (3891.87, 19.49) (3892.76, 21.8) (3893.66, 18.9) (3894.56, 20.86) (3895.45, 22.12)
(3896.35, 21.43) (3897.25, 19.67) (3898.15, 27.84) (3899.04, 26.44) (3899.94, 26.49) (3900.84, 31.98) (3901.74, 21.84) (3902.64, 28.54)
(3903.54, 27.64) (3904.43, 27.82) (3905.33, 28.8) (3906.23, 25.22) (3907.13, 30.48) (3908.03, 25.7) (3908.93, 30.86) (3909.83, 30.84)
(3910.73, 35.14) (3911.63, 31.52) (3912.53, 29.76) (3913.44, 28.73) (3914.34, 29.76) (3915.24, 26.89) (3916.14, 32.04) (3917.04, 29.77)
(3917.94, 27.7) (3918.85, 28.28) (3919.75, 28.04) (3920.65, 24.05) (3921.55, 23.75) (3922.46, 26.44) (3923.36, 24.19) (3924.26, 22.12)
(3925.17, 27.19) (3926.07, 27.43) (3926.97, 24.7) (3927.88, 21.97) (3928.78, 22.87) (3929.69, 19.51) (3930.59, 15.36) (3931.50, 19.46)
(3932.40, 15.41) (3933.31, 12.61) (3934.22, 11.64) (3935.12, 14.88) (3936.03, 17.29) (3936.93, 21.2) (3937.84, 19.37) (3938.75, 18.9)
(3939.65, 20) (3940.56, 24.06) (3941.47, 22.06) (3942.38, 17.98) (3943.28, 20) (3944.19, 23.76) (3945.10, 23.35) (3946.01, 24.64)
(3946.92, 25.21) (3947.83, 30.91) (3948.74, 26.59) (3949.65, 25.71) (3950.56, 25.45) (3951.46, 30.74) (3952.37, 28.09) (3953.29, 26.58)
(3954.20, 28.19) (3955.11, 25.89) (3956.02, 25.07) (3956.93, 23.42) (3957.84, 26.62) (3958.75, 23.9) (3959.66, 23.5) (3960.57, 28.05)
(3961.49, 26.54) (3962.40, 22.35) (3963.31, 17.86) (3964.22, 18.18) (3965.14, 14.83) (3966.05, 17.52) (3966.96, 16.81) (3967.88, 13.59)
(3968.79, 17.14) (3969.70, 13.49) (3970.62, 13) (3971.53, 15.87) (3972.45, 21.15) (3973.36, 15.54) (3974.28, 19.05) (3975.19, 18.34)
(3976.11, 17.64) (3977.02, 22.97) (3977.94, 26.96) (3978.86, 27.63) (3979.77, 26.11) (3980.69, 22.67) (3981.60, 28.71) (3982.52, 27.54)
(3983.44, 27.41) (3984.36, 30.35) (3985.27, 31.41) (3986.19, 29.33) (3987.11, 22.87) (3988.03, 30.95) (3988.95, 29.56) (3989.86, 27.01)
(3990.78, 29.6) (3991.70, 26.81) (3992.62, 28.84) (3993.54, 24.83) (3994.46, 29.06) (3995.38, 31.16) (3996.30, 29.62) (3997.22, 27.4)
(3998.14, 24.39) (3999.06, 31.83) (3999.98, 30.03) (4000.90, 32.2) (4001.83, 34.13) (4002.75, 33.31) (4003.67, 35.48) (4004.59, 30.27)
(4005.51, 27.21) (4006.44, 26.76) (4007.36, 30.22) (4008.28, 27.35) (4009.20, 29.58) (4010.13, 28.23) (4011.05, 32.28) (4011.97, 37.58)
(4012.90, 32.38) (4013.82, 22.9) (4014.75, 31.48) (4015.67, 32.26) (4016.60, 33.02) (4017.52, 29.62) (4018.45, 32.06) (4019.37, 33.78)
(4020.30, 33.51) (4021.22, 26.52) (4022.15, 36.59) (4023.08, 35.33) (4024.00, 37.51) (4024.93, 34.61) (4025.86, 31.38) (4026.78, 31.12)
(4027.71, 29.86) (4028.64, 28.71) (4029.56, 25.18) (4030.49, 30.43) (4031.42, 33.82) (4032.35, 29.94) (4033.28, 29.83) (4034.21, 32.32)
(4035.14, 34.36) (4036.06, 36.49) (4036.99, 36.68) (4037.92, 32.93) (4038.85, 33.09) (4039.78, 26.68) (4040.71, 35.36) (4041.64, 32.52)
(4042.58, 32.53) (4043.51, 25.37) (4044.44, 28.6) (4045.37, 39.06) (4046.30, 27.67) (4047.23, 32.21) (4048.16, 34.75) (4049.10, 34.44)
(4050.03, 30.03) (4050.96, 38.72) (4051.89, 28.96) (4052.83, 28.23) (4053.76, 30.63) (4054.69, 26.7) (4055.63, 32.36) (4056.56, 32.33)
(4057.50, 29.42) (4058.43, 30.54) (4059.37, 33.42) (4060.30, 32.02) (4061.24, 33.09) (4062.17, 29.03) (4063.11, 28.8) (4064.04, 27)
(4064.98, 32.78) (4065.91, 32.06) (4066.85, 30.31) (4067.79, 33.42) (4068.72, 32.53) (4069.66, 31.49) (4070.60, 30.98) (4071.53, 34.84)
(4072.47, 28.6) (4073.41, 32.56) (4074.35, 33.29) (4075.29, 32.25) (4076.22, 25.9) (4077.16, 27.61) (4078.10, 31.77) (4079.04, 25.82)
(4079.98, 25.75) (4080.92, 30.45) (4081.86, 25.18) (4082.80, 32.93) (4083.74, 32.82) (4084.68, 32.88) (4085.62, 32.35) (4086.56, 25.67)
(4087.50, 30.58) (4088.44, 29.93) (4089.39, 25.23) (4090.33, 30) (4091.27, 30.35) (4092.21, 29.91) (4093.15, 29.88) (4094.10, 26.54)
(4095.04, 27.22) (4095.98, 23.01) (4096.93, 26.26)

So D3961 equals 1.48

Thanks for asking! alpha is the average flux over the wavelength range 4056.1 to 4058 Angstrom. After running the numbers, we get 30.8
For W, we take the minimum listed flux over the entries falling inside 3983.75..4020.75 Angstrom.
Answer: 22.87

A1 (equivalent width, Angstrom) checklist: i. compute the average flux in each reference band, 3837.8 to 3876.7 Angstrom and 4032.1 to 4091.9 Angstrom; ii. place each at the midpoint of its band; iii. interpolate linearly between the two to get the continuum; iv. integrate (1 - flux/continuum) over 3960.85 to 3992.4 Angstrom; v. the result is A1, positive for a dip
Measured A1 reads 5.7 Angstrom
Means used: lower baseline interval 22.8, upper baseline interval 31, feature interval 22.6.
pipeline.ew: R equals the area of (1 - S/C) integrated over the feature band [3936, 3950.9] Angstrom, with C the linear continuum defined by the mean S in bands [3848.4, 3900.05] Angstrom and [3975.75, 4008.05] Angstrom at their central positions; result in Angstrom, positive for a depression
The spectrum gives 1.7 Angstrom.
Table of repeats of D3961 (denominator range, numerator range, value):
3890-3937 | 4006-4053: 1.38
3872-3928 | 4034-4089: 1.41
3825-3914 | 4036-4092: 1.53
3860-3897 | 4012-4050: 1.62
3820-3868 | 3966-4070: 1.52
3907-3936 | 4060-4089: 1.33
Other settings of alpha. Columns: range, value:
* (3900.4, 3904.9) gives 27.6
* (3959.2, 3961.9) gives 26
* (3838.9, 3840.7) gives 11.6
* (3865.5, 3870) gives 24.6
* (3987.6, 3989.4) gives 30.2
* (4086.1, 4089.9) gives 27.8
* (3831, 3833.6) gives 17.6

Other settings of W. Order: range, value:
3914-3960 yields 11.64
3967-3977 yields 13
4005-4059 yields 22.9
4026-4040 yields 25.18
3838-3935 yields 8.7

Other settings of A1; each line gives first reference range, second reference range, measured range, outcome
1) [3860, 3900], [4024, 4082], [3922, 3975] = 8.1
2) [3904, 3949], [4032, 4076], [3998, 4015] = -0.9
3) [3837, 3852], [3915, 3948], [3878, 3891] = 2.0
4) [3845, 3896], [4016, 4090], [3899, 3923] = -4.2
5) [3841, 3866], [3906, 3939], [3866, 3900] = 4.1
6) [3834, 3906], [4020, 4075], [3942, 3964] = 1.2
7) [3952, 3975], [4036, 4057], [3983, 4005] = -4.1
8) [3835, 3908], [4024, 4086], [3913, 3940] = 2.2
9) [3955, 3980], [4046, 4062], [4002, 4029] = -4.9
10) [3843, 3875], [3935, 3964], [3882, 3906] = 2.2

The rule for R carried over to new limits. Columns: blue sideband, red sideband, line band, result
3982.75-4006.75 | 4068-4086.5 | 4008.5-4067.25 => -3.3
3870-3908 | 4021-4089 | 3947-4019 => 3.1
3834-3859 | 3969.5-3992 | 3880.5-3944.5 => -1.9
